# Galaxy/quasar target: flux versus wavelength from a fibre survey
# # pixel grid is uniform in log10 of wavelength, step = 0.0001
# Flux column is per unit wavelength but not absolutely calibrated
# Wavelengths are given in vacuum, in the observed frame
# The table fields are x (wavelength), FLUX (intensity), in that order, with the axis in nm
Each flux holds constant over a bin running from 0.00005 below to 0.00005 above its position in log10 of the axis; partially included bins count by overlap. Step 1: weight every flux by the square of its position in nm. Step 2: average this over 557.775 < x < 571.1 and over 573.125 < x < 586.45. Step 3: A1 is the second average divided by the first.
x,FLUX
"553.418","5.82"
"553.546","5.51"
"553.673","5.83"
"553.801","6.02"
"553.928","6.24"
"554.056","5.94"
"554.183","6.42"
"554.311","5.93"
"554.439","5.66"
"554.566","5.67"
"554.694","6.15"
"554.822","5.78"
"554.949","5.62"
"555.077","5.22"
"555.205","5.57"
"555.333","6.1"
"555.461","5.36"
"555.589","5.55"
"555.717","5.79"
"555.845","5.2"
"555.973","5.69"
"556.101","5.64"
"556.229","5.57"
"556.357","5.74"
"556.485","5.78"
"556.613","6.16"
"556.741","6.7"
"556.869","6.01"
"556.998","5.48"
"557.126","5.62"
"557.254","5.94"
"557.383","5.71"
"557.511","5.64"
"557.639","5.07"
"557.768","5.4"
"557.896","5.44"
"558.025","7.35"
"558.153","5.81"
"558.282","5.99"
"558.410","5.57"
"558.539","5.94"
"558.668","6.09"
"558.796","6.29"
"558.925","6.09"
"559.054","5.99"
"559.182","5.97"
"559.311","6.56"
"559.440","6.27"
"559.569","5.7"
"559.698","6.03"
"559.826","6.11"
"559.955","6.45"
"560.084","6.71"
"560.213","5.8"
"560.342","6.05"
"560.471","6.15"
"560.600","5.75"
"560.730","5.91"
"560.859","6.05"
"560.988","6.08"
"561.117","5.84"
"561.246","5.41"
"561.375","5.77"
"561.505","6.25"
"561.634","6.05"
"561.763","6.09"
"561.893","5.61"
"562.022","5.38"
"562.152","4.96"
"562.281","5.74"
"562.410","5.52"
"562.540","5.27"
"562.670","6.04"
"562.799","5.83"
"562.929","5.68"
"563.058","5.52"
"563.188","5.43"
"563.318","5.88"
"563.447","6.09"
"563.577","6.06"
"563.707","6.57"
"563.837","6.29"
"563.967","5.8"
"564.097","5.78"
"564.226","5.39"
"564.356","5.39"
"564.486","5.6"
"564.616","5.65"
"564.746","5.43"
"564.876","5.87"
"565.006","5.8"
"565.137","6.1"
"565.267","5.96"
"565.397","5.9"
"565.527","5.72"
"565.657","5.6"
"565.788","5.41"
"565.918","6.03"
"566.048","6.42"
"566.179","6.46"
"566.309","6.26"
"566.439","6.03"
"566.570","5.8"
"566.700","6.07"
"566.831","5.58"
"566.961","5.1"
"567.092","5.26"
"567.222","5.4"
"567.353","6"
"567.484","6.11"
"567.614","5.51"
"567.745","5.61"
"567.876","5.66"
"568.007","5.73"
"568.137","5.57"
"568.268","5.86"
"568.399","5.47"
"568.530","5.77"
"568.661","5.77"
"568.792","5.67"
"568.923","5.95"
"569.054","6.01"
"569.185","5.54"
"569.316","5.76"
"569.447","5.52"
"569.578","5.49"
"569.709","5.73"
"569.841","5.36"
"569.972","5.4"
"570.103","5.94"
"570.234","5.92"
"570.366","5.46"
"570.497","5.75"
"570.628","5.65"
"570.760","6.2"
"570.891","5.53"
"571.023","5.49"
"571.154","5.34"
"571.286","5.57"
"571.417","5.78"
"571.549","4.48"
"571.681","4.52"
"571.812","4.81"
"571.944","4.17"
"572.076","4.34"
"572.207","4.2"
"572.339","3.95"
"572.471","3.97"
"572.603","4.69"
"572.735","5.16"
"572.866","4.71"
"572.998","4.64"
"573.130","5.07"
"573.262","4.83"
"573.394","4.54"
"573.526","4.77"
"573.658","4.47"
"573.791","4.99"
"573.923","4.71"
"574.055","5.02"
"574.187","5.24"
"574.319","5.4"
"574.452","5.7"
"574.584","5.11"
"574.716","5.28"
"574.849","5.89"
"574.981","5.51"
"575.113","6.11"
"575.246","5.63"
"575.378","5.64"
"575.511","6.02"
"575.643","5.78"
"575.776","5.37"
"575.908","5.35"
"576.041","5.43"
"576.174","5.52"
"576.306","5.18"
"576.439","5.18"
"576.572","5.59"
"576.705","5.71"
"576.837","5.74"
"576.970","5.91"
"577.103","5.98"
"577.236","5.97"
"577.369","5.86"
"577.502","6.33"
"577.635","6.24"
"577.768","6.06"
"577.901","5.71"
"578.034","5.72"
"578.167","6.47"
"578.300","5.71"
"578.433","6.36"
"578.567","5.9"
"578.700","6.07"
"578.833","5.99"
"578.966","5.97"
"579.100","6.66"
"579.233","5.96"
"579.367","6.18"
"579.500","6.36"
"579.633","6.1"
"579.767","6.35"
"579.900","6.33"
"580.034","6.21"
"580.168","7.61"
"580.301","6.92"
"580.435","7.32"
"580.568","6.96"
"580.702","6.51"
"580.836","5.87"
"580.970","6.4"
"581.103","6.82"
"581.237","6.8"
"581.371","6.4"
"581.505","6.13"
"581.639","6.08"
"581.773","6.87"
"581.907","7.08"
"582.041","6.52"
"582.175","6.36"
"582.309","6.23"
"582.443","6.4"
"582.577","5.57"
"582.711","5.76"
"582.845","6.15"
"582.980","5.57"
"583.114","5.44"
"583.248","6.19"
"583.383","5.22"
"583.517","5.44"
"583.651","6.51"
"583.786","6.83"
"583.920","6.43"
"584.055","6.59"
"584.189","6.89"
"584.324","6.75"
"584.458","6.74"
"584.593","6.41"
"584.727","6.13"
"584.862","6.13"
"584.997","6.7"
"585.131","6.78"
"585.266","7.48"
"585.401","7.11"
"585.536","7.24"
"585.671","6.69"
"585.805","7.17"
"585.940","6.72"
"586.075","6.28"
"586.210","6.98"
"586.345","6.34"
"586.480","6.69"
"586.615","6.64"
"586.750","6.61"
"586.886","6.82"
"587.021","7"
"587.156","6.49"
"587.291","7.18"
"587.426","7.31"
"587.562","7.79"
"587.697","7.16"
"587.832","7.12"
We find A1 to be 1.1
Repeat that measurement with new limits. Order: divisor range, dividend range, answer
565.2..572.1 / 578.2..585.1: 1.18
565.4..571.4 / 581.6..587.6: 1.21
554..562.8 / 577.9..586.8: 1.19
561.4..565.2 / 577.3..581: 1.15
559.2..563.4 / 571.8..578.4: 0.95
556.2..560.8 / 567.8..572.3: 0.95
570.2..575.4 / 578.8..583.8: 1.28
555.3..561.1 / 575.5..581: 1.10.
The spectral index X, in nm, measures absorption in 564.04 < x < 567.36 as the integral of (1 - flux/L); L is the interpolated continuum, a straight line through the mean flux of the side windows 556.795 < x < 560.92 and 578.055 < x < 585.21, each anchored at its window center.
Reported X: 0.172 nm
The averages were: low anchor 5.97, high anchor 6.34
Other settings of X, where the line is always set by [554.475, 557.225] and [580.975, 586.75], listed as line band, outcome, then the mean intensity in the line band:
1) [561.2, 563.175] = 0.08 nm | 5.67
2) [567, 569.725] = 0.17 nm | 5.68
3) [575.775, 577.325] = 0.17 nm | 5.59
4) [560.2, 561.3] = -0.01 nm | 5.9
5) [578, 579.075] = 0.05 nm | 6.06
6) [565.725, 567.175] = 0.04 nm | 5.85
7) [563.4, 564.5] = 0.01 nm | 5.89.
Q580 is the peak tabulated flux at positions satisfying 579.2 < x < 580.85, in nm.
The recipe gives 7.61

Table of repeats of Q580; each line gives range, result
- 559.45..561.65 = 6.71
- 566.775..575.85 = 6.2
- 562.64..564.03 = 6.57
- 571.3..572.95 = 5.78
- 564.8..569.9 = 6.46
